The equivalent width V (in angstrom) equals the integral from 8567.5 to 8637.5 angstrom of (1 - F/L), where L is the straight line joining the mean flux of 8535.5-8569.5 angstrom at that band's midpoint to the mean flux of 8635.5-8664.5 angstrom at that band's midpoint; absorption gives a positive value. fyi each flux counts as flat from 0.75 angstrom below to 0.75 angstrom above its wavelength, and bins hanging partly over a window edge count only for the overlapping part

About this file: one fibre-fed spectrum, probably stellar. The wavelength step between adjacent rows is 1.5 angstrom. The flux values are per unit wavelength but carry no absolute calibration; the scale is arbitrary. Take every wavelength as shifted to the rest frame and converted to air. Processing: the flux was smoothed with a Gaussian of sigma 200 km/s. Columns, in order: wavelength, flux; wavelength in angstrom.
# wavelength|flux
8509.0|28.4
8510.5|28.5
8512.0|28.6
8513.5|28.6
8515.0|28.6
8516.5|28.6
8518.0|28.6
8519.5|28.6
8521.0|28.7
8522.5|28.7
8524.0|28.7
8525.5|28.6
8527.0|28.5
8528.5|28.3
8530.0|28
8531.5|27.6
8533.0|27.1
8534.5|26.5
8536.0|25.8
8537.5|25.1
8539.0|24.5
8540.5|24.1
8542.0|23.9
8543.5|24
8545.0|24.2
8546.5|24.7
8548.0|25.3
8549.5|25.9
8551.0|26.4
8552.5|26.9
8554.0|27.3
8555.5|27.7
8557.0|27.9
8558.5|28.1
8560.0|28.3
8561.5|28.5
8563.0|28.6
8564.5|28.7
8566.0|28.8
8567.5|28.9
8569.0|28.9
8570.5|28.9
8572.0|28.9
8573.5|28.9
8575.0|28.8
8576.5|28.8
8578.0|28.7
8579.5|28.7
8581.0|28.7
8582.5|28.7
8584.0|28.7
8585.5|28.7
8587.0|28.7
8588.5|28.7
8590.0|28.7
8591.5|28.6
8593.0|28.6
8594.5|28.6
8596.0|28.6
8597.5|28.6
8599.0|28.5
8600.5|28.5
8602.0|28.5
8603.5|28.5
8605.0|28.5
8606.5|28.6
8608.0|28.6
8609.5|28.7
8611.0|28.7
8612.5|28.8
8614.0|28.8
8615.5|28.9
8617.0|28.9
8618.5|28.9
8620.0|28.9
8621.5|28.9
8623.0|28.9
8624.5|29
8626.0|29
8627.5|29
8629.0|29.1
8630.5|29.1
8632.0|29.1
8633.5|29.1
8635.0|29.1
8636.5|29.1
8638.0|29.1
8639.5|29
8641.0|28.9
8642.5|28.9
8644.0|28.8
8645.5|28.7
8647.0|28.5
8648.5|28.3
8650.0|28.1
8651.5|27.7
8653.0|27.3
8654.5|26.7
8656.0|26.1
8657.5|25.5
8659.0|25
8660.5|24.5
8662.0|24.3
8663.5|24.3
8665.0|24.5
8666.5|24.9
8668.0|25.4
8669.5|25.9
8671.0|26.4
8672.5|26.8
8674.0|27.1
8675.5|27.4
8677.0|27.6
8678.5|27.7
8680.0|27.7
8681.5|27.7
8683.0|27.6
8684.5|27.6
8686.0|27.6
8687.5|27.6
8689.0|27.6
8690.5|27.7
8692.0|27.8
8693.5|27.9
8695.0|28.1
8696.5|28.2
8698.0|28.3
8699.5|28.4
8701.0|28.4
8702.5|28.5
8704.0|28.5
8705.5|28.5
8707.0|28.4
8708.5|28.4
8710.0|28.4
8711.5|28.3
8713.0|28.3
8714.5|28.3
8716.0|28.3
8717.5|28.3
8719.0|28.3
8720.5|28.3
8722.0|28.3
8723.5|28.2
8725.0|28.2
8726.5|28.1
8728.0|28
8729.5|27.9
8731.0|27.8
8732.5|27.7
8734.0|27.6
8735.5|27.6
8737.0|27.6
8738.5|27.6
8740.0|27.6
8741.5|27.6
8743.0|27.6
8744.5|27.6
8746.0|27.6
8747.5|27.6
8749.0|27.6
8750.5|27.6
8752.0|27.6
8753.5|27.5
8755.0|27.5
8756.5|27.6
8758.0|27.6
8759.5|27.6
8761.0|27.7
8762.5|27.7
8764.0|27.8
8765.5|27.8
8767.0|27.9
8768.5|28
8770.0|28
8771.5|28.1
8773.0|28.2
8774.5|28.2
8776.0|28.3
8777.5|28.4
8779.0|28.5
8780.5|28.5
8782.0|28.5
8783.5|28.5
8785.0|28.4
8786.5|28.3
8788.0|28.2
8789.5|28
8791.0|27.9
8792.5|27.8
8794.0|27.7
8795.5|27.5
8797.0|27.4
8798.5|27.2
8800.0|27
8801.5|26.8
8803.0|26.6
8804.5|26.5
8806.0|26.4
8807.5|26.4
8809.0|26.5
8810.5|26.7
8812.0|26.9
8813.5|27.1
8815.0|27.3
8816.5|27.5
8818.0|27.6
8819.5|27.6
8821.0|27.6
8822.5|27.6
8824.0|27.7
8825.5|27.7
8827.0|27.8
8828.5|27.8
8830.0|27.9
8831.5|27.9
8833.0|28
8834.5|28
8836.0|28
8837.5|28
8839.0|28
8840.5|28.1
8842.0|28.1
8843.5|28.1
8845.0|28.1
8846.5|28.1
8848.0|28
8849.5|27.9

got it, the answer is -4.7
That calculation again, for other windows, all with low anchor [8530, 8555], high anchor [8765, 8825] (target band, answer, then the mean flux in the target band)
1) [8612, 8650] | -3.7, 28.9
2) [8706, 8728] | -1.0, 28.3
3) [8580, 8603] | -2.3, 28.6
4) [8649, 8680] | 0.5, 26.2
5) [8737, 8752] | -0.2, 27.6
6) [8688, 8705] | -0.8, 28.1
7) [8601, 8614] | -1.2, 28.6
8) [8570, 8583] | -1.4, 28.8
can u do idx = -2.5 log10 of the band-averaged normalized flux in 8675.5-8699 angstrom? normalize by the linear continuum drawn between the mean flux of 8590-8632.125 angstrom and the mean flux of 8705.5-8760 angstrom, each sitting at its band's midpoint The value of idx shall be 0.02 mag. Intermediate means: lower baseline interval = 28.8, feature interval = 27.8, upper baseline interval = 27.9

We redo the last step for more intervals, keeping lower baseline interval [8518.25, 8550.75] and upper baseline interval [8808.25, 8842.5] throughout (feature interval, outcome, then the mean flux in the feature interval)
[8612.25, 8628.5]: -0.080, 28.9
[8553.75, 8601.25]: -0.074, 28.6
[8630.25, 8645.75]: -0.080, 29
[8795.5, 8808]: 0.028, 26.8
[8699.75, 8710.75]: -0.049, 28.4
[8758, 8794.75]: -0.025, 28.1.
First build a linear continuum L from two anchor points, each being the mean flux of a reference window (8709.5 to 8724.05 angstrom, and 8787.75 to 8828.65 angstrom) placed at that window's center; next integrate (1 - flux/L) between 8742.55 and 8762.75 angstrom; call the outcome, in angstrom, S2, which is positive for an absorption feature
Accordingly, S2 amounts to 0.2 angstrom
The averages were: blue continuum 28.3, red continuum 27.3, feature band 27.6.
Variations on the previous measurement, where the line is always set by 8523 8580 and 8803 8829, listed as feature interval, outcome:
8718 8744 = -0.6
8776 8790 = -0.6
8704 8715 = -0.5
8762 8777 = -0.4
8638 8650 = -0.6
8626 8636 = -0.7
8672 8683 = -0.1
